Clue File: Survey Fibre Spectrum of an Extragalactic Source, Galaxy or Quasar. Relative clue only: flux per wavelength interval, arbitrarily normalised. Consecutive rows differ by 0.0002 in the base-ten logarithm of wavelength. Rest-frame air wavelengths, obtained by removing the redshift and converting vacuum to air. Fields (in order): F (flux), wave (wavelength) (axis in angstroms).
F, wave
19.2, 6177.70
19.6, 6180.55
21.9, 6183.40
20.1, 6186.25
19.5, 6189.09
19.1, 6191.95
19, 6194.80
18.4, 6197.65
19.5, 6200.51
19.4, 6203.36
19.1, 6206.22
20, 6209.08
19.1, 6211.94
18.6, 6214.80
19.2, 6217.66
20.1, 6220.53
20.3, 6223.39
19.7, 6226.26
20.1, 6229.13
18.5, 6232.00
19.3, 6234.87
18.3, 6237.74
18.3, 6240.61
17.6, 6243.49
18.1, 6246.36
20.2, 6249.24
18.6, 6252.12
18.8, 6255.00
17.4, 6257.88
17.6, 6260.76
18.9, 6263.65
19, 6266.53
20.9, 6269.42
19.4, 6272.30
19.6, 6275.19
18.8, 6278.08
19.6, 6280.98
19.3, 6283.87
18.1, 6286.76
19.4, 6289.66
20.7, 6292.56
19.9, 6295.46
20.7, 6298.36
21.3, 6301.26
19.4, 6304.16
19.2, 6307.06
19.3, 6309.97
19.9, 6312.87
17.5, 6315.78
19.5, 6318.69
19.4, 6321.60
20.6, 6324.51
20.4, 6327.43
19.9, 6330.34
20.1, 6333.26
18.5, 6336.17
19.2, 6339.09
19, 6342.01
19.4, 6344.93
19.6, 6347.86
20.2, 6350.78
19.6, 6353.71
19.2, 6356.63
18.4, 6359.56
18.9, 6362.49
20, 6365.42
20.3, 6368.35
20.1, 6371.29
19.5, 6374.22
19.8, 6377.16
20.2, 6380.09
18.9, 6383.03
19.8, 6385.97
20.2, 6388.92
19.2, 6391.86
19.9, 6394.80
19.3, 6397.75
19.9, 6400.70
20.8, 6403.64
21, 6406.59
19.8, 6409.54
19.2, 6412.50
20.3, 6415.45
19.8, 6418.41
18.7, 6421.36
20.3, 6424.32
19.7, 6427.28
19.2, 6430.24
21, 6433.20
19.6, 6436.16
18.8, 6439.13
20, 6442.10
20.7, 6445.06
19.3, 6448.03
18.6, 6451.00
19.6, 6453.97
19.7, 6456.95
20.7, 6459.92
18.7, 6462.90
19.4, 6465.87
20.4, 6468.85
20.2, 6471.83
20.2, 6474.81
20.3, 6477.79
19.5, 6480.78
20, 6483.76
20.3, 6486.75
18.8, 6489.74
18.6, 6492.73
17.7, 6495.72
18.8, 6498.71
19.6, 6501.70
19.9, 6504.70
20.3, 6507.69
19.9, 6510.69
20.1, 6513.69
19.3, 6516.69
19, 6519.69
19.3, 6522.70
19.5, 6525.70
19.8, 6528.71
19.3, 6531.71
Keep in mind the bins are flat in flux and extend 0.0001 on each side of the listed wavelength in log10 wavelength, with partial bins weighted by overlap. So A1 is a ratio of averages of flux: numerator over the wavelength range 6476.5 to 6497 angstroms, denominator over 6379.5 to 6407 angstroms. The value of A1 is 1.0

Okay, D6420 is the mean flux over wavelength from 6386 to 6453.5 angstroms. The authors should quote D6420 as 19.8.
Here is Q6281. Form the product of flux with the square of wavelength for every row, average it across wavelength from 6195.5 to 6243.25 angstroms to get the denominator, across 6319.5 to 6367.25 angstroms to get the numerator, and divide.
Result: 1.06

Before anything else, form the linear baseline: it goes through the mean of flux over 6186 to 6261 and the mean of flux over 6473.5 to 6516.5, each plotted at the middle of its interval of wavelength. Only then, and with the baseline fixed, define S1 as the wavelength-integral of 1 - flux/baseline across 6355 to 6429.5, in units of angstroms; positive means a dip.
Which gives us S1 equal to -1.4 angstroms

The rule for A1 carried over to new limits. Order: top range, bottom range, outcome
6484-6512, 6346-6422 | 0.98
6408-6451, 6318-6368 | 1.01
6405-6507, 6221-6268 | 1.04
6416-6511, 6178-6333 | 1.01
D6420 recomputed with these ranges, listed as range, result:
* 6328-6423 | 19.7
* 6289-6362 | 19.6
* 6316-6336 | 19.7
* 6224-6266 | 18.7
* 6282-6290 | 18.9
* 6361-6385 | 19.7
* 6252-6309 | 19.3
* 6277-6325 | 19.5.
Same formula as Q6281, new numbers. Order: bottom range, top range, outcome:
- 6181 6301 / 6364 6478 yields 1.09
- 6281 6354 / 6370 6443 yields 1.04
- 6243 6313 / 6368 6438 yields 1.07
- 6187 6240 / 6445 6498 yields 1.10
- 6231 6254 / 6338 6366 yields 1.07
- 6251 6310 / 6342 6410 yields 1.05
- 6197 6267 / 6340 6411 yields 1.09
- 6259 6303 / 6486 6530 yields 1.06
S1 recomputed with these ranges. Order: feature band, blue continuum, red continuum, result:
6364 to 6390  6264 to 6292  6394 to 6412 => 0.08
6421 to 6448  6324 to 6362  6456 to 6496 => -0.25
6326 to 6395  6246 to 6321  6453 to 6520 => -0.62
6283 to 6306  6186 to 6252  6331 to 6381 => -0.58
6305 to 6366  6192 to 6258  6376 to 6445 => 0.32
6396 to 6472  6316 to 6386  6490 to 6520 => -1.41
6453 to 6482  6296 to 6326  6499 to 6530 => -0.34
